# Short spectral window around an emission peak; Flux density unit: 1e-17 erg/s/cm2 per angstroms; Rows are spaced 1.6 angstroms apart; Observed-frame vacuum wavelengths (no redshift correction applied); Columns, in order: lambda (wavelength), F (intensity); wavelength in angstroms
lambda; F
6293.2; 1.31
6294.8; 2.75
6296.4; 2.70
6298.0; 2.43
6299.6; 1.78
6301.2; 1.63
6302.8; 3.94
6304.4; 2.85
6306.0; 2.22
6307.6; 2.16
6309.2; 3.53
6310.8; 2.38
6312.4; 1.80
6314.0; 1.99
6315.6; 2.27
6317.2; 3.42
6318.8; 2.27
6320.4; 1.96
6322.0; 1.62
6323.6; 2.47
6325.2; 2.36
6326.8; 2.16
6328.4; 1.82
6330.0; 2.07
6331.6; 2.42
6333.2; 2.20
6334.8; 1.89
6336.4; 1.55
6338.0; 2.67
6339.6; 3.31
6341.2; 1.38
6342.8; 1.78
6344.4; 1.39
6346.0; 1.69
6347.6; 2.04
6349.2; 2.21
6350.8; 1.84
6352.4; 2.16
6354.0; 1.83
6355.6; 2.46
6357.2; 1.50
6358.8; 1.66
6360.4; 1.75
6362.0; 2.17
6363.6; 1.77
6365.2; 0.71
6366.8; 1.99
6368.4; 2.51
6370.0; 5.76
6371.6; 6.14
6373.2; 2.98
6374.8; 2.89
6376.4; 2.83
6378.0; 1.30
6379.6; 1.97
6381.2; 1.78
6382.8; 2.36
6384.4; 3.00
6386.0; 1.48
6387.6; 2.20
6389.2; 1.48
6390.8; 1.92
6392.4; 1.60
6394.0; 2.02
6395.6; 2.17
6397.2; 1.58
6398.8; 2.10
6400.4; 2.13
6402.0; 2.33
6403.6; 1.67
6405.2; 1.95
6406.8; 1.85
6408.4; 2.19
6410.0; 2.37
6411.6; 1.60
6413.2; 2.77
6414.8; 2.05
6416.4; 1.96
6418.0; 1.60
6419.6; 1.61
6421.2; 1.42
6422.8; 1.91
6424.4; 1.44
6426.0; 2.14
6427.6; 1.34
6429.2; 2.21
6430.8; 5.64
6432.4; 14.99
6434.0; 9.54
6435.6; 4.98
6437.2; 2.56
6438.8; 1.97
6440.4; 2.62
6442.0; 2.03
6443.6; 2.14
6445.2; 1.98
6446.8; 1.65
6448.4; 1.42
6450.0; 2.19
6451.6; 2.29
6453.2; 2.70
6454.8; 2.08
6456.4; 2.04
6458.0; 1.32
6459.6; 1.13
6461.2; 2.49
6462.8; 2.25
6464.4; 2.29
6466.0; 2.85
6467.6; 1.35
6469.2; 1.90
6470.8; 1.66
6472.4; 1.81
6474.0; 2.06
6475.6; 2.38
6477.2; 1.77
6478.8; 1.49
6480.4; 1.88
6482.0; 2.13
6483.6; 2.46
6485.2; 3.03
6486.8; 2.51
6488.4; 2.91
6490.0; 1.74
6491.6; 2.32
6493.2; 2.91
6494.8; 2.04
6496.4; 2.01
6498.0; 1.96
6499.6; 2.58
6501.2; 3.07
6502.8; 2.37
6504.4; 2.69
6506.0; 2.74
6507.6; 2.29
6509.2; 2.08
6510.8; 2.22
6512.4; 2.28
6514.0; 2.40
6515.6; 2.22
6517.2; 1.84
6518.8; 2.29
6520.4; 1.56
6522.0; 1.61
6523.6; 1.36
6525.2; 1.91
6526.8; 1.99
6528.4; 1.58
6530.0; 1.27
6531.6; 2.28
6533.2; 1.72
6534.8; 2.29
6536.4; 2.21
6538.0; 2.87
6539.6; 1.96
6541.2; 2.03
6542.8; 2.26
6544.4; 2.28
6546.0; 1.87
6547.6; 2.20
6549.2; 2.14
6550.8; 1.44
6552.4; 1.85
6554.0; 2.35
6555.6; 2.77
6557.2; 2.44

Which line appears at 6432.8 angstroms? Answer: [O III]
